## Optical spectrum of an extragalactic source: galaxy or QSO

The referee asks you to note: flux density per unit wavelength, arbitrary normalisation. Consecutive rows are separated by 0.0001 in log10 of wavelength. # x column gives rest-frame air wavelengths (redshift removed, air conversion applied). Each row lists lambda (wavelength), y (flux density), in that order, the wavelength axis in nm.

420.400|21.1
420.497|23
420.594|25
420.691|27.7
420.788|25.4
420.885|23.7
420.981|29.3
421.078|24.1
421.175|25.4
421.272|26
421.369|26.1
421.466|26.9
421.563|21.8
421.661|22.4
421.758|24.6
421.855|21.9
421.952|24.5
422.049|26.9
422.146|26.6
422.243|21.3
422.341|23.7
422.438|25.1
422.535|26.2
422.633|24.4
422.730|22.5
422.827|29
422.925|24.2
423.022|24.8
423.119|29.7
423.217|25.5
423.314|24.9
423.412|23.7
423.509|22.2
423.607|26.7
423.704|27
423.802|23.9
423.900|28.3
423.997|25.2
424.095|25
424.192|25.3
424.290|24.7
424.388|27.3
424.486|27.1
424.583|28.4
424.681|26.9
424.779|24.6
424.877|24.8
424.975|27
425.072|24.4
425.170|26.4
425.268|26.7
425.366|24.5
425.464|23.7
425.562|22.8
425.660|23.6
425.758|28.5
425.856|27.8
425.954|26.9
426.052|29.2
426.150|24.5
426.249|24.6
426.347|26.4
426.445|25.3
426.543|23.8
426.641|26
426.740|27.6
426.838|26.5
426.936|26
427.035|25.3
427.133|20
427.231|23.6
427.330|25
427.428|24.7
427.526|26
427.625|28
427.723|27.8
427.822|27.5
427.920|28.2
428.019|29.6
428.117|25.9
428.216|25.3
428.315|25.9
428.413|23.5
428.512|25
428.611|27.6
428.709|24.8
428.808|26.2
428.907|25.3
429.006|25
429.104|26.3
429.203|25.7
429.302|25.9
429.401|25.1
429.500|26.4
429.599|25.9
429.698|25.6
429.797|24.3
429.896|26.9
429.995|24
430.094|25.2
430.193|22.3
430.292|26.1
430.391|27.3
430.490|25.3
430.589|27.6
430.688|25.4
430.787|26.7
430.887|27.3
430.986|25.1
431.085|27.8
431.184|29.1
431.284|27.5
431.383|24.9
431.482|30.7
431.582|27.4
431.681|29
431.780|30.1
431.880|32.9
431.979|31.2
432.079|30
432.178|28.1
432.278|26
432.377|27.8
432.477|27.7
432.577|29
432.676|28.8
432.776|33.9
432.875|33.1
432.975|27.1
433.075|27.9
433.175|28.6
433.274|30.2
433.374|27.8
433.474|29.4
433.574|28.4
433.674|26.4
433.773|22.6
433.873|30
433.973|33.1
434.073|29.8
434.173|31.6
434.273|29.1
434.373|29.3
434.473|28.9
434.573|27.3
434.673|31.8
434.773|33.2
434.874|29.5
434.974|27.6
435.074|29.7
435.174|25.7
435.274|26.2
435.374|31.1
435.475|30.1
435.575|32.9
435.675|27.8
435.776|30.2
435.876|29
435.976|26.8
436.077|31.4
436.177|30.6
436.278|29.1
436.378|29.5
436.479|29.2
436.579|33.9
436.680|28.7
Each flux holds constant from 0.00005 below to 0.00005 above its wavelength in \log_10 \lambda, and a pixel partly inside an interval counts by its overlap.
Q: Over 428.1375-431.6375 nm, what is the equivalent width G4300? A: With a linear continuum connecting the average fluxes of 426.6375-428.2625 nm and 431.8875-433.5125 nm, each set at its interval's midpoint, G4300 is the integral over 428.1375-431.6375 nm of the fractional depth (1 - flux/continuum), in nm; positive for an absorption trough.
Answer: 0.19 nm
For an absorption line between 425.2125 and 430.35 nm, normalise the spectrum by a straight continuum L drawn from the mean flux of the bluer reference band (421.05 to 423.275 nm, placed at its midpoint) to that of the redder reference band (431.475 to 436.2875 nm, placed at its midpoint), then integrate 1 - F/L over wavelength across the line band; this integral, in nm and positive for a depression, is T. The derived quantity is 0.26 nm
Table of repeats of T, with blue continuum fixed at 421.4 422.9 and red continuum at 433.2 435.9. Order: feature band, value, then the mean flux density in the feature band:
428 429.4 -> 0.06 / 25.7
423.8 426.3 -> -0.03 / 25.9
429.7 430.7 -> 0.08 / 25.5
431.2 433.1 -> -0.06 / 29.1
